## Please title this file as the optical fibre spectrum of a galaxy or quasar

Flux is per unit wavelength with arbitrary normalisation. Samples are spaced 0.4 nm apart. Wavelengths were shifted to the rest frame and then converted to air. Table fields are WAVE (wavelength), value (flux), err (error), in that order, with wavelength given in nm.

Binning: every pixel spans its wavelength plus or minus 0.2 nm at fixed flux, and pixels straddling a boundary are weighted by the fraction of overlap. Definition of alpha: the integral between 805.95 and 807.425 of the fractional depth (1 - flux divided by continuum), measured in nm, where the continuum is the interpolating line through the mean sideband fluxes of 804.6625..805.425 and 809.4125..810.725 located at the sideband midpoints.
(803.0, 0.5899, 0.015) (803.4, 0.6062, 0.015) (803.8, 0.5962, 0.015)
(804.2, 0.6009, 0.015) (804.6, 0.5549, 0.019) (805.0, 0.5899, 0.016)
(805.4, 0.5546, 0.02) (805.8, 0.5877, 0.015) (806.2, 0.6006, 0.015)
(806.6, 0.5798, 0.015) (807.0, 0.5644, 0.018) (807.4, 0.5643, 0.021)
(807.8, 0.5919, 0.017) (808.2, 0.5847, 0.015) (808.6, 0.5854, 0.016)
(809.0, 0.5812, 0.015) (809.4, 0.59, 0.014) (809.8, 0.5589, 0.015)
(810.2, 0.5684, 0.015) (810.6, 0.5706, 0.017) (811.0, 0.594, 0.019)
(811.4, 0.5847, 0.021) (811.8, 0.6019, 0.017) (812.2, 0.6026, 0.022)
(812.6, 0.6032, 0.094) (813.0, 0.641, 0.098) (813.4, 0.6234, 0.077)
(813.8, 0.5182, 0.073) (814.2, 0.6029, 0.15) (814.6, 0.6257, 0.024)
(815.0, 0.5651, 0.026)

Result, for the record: -0.019 nm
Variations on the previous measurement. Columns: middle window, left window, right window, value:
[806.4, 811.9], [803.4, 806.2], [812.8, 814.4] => 0.10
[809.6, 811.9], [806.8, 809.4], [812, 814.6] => 0.05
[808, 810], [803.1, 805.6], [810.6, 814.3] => 0.04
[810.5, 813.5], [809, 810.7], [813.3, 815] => -0.12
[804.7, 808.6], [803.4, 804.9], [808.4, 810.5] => 0.02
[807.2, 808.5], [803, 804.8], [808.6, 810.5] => 0.00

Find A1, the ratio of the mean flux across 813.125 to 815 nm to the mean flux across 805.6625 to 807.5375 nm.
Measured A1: 1.0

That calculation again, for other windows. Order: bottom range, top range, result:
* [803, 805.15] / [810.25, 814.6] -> 1.01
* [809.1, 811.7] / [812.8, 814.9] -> 1.04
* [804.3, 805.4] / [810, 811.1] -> 1.01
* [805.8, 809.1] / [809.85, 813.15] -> 1.02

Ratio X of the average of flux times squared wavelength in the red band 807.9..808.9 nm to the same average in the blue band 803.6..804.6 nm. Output 1.00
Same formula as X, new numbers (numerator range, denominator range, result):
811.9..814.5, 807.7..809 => 1.04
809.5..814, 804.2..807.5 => 1.04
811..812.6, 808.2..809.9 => 1.03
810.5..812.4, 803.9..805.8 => 1.04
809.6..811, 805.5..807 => 0.99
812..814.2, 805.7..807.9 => 1.05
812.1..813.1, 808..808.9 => 1.06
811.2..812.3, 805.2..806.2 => 1.05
